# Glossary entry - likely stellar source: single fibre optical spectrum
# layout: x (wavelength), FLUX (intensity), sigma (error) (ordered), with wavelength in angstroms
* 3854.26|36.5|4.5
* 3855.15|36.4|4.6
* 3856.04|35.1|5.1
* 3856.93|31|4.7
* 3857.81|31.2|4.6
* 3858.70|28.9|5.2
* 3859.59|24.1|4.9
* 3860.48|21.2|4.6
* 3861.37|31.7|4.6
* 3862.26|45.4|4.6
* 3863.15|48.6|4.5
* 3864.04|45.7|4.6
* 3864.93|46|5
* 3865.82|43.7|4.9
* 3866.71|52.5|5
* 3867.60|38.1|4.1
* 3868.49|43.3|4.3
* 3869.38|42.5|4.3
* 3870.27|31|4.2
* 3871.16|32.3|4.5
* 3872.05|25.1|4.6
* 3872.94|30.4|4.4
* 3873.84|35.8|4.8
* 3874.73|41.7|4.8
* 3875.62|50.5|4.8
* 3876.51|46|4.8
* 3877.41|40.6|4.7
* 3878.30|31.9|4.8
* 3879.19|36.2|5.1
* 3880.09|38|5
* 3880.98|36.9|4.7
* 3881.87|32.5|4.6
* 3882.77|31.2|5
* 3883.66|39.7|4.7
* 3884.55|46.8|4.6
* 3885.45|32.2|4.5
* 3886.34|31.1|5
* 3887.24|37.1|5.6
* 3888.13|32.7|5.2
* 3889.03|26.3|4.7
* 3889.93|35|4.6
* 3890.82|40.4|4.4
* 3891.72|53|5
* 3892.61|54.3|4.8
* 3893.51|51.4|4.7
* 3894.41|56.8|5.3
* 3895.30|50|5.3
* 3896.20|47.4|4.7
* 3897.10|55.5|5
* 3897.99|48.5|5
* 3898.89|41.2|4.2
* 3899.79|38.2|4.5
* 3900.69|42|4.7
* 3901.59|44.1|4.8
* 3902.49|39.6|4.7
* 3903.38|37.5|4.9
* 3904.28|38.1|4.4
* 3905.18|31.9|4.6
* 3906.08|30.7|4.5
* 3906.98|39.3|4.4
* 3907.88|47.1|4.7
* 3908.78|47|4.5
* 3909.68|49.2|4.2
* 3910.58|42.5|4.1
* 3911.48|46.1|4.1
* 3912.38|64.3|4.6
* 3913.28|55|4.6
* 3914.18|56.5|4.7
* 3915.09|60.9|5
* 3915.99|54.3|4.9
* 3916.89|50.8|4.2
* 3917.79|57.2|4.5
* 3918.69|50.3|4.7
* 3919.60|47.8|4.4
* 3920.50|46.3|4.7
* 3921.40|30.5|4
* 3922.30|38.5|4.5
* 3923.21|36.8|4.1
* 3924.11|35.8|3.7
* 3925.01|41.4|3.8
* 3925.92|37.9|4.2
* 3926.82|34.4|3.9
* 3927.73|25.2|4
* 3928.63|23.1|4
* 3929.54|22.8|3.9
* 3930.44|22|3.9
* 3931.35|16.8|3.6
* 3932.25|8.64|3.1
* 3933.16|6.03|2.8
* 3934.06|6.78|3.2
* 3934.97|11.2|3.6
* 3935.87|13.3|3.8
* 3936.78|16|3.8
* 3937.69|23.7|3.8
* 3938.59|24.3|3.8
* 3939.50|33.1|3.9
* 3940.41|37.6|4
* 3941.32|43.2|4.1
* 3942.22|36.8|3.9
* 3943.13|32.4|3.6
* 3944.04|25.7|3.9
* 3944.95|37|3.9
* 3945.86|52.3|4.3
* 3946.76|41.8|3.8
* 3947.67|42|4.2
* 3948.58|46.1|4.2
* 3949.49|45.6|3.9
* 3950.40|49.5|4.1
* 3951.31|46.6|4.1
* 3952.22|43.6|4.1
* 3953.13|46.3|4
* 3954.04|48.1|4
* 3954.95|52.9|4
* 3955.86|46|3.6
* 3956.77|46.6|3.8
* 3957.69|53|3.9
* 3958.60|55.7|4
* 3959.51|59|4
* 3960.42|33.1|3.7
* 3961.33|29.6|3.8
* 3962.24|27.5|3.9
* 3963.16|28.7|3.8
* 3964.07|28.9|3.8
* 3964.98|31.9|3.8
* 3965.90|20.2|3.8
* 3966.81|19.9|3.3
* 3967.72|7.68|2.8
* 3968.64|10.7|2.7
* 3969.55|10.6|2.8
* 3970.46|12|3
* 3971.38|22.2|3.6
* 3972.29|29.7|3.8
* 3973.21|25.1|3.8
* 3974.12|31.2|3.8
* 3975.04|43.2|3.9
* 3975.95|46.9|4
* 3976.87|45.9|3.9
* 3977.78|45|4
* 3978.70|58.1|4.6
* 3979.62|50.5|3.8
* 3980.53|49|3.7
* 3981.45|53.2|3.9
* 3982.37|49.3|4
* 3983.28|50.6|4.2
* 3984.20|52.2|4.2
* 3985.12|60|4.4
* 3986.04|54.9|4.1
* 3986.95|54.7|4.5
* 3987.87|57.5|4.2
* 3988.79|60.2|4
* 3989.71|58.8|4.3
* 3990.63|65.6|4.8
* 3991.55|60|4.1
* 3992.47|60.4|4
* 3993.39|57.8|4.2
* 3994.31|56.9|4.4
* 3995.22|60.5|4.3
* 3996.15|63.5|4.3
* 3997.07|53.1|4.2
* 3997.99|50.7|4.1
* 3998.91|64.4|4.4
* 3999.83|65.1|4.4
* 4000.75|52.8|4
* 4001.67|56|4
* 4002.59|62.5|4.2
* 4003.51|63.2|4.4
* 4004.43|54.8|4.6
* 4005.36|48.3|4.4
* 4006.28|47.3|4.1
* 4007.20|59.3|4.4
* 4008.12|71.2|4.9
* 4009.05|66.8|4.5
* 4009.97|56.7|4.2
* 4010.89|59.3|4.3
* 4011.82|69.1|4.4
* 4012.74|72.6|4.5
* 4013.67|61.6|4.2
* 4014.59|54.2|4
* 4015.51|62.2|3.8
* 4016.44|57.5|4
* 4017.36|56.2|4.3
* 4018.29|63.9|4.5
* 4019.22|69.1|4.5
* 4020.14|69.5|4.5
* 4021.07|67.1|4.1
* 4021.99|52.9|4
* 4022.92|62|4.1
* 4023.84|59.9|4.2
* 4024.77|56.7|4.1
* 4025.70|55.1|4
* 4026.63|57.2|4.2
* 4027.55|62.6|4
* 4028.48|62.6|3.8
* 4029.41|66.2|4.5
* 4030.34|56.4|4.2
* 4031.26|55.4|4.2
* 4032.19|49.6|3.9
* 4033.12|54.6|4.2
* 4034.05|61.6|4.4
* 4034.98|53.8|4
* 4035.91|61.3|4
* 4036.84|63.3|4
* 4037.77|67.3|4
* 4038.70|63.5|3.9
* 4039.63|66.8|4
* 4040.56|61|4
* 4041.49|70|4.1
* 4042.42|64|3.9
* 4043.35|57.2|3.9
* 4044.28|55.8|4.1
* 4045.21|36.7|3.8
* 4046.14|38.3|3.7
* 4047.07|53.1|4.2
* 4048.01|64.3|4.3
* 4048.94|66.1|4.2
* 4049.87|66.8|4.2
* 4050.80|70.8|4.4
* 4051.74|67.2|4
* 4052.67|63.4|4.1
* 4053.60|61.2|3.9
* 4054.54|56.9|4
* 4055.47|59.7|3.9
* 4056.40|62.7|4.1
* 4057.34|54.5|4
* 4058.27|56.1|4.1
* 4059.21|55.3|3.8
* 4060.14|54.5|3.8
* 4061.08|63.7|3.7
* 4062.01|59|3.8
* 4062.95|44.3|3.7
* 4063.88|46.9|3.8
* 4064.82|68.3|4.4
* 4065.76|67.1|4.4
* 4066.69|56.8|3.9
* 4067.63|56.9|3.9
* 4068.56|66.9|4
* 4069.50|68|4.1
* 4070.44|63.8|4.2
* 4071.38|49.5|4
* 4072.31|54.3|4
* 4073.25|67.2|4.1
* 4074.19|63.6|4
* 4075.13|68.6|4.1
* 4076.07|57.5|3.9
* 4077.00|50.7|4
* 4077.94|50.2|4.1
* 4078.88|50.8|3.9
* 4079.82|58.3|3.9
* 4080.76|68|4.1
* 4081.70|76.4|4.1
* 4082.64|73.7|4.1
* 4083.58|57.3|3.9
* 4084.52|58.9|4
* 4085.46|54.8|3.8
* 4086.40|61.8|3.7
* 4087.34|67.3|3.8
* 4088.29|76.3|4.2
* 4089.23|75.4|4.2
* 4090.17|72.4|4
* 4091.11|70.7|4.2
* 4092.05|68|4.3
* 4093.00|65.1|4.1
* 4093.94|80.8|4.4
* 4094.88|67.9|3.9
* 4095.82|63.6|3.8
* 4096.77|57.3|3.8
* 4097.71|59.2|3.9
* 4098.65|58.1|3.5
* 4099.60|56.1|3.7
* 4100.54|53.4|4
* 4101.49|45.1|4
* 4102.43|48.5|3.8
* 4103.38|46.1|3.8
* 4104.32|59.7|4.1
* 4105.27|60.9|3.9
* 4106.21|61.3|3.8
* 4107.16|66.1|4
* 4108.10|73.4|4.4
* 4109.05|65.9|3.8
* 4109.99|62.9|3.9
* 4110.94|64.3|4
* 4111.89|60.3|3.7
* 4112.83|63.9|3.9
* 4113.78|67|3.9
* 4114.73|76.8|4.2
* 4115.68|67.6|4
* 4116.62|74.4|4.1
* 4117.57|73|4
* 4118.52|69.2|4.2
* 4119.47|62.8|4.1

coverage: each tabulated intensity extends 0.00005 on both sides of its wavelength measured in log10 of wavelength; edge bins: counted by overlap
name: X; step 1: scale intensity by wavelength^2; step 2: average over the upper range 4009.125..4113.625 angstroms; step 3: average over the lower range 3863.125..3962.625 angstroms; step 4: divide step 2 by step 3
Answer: 1.66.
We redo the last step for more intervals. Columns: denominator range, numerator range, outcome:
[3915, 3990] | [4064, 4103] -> 1.77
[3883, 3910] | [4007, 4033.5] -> 1.54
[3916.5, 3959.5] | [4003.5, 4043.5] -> 1.75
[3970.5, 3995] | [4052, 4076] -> 1.25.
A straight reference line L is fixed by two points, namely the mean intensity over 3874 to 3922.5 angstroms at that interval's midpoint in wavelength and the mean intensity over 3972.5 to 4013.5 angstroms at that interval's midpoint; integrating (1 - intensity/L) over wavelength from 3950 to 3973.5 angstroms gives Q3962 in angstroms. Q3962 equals 7.9 angstroms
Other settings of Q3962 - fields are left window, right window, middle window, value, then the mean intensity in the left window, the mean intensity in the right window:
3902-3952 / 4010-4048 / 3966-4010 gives 2.1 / 37.1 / 59.7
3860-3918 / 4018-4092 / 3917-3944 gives 9.7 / 42.3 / 60.8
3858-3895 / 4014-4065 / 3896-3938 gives 5.8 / 38.7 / 59.3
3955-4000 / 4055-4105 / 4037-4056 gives -1.8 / 44.4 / 60.7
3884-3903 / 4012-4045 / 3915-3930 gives 2.0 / 43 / 60.8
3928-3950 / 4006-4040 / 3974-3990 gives -2.4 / 27.9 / 60.9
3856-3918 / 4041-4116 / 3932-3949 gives 6.7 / 41.4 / 61.2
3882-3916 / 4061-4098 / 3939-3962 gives 2.8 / 43.8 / 62.7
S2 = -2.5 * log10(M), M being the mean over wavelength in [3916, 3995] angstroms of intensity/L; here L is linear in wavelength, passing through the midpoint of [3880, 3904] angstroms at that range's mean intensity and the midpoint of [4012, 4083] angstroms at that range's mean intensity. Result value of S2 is 0.27 mag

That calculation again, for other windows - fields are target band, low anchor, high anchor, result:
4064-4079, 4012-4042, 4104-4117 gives 0.07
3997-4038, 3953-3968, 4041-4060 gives -0.18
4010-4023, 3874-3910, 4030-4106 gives -0.14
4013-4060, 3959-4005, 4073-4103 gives -0.11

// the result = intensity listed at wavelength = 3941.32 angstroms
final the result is 43.2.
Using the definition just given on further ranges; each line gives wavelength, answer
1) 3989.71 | 58.8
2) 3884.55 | 46.8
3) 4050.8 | 70.8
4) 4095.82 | 63.6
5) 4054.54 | 56.9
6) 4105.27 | 60.9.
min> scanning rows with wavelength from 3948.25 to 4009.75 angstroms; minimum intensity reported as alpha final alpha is 7.68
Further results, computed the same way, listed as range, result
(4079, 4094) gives 54.8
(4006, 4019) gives 47.3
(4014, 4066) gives 36.7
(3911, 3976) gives 6.03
